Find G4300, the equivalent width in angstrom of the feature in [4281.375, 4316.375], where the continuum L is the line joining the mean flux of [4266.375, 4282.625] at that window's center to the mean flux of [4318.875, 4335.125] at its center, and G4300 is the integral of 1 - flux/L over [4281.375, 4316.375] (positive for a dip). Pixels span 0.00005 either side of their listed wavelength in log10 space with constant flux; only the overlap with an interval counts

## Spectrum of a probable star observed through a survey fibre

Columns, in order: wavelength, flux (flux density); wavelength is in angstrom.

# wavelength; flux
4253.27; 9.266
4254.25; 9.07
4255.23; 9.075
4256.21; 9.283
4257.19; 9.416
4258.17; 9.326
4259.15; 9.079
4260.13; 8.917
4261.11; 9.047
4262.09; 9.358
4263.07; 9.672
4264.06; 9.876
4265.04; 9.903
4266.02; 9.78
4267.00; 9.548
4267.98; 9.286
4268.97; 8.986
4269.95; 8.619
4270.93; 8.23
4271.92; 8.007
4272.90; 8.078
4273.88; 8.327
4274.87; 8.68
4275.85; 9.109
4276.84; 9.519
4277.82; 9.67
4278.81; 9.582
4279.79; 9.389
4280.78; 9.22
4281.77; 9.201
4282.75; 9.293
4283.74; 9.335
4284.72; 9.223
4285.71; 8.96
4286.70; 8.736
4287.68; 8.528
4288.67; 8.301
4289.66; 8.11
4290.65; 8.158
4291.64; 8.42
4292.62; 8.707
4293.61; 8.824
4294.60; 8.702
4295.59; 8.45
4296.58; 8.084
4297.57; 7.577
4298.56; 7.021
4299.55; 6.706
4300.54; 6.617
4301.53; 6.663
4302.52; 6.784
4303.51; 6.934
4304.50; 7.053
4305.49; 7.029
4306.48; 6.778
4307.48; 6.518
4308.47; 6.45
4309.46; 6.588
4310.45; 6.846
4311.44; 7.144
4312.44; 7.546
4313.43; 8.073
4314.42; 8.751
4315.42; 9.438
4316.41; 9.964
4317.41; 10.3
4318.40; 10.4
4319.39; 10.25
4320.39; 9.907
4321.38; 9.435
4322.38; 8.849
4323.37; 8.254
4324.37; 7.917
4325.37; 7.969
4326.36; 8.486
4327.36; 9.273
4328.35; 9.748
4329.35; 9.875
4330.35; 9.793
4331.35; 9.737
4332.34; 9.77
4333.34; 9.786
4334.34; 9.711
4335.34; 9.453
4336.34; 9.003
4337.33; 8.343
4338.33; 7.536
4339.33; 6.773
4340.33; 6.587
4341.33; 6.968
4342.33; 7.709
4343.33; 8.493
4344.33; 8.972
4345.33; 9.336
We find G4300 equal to 4.7 angstrom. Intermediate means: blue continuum 8.98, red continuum 9.3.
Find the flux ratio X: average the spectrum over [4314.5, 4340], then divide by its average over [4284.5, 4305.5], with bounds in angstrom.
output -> 1.16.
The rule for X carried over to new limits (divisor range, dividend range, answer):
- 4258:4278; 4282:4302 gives 0.91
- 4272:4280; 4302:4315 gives 0.79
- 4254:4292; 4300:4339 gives 0.93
